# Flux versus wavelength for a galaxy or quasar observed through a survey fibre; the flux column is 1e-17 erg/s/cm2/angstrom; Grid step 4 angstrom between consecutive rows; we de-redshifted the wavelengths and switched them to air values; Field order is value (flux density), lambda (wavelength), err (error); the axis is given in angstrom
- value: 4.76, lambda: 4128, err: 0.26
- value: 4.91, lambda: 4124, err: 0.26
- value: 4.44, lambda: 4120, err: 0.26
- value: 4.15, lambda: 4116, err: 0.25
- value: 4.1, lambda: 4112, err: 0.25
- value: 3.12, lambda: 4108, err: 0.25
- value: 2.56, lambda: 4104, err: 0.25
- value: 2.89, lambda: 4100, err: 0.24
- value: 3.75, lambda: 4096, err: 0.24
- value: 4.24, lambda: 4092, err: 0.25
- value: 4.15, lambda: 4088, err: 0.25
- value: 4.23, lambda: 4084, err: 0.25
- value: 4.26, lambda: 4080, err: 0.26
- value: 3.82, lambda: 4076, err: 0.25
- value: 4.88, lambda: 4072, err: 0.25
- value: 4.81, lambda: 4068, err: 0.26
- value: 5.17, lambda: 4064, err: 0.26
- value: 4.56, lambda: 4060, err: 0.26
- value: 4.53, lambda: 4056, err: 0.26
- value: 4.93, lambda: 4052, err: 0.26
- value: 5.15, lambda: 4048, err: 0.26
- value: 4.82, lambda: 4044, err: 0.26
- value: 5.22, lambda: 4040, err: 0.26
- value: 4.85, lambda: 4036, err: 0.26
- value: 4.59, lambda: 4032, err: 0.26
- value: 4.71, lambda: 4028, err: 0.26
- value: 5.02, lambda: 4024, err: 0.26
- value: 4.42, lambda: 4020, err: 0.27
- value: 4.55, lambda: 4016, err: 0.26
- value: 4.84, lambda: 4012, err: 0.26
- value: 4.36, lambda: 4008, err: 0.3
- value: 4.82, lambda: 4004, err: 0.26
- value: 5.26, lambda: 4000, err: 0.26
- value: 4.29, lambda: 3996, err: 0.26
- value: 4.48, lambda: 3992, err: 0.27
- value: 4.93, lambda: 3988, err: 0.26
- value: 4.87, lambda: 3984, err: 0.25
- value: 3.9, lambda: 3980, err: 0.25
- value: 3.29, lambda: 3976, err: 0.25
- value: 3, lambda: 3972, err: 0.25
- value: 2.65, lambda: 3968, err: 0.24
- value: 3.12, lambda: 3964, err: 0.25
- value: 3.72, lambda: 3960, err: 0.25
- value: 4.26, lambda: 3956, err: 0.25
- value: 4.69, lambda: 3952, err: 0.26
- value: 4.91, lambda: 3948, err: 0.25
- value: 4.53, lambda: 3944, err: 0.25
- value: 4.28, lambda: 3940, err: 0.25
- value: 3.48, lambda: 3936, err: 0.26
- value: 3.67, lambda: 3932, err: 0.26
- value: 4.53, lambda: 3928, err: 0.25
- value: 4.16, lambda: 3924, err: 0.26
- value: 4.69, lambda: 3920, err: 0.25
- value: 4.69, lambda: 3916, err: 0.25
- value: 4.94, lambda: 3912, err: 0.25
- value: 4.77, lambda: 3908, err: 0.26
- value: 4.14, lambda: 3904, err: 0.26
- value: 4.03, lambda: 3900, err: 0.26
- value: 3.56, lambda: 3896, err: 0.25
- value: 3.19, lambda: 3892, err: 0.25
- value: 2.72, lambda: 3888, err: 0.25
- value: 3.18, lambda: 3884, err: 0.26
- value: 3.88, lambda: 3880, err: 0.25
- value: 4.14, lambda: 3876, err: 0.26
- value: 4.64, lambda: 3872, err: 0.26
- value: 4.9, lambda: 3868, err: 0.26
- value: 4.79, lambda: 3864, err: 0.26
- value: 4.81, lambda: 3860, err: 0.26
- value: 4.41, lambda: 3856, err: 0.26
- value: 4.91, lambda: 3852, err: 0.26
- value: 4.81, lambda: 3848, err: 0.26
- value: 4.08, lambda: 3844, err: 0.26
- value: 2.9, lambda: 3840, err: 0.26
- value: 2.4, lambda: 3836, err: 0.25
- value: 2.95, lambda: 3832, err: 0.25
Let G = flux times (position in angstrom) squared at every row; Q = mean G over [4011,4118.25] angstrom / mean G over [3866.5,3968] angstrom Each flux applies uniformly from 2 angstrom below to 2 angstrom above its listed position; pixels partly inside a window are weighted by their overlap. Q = 1.2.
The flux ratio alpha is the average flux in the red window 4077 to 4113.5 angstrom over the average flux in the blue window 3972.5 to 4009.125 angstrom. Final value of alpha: 0.8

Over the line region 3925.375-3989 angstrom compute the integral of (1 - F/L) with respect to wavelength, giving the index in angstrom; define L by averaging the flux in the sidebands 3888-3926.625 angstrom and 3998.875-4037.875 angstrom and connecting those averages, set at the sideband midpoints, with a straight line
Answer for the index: 6.33 angstrom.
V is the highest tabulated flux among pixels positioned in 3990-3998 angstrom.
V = 4.48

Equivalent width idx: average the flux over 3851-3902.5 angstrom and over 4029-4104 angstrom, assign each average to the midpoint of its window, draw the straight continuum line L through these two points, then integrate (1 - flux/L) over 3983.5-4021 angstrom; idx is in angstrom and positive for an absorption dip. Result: -3.2 angstrom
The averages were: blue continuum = 4.07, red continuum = 4.44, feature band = 4.68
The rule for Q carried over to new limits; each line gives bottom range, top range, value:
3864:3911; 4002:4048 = 1.28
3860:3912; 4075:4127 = 1.07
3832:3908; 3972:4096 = 1.25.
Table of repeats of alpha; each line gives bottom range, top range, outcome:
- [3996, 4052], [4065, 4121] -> 0.83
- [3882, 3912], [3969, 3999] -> 1.10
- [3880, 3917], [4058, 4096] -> 1.14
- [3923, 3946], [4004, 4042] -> 1.15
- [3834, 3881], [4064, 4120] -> 0.94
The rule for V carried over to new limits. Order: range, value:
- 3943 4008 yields 5.26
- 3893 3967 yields 4.94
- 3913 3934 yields 4.69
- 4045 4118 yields 5.17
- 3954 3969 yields 4.26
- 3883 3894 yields 3.19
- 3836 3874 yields 4.91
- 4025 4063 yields 5.22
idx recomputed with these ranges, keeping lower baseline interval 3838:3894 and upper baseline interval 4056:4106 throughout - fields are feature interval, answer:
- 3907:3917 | -1.7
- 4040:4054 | -3.0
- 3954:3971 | 2.9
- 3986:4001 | -2.2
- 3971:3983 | 1.6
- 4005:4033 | -3.6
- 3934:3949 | -0.6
